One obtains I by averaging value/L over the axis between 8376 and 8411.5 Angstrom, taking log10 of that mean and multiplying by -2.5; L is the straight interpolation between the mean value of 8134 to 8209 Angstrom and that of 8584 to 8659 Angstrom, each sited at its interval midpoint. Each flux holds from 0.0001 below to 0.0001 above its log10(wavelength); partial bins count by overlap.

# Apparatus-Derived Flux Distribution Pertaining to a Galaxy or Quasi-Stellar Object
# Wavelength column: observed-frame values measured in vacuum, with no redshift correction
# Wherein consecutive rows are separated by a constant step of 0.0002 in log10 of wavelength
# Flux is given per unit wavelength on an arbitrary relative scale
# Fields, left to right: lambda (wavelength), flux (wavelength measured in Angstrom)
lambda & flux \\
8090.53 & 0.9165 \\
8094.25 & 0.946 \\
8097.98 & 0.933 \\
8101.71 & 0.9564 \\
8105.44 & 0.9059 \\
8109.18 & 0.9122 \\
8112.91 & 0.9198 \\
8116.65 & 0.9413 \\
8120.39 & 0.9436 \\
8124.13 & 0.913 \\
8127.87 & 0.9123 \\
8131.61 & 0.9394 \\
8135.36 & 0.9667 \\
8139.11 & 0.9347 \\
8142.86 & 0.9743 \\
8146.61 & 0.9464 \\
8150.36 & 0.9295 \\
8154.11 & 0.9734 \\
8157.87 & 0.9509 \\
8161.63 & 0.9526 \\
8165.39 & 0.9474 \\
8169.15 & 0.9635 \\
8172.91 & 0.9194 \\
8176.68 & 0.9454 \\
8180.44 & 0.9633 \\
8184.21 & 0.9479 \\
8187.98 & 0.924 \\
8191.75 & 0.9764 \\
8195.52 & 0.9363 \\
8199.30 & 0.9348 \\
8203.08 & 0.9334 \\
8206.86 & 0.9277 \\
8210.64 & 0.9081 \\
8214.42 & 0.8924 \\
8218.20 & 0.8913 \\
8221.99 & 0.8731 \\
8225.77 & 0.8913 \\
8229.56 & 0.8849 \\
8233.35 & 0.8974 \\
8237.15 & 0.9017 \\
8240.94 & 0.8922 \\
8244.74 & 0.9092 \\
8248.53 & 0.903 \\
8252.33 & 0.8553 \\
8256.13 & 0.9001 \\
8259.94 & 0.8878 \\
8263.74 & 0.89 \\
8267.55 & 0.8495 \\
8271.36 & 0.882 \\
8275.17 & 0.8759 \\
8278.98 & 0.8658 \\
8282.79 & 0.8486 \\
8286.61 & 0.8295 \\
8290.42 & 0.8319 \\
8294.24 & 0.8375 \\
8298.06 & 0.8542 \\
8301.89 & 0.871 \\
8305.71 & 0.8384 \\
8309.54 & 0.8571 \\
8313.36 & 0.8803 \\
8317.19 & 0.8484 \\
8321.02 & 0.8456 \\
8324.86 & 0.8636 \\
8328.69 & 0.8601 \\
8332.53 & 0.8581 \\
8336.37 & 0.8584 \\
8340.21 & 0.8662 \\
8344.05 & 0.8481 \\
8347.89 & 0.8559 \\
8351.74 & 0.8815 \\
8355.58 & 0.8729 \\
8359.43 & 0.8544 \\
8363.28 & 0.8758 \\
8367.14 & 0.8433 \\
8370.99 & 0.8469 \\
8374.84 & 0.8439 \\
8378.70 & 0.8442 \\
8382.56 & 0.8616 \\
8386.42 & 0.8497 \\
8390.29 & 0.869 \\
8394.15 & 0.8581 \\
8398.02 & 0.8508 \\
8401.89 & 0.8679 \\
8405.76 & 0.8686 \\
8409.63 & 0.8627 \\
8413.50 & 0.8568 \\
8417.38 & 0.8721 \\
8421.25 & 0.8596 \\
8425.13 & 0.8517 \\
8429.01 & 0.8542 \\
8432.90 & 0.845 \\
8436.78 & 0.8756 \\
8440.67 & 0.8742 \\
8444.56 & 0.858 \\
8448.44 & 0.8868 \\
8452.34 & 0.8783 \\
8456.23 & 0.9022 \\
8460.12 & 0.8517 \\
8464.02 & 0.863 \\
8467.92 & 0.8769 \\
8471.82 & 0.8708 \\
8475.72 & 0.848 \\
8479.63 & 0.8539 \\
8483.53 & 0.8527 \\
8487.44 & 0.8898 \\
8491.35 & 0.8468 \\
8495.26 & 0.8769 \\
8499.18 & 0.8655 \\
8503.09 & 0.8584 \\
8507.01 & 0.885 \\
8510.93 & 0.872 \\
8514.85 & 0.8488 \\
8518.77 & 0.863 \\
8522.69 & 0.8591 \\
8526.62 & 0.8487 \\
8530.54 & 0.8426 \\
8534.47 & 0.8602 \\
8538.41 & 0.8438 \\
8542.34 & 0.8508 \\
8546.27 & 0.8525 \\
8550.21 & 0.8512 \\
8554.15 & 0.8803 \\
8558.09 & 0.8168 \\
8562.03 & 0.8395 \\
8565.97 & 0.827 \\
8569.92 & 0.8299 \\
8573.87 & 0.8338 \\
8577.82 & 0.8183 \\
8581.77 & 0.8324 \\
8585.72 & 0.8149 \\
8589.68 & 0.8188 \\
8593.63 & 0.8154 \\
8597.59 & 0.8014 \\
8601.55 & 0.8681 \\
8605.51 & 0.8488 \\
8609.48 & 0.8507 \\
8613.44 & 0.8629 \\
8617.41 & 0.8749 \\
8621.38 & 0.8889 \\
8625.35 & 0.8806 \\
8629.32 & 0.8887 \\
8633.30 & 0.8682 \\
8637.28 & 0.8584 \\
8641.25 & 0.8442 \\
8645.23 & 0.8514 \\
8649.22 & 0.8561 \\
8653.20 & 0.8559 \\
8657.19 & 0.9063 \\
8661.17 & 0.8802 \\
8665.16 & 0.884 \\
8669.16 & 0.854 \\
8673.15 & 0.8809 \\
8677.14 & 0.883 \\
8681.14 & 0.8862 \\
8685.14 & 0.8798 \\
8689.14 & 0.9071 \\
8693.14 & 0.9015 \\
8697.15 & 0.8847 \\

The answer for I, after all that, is 0.05 mag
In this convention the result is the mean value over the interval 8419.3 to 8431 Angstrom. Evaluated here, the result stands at 0.855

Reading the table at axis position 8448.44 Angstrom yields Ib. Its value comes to 0.8868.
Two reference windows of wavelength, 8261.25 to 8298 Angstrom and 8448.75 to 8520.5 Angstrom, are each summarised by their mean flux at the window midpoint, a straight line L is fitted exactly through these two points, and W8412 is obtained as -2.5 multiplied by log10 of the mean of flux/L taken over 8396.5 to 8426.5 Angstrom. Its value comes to 0.00 mag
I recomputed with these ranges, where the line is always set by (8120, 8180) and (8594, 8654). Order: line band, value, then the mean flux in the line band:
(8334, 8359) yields 0.06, 0.863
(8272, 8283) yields 0.07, 0.868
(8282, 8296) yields 0.10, 0.836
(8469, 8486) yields 0.03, 0.858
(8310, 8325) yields 0.07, 0.859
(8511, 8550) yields 0.03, 0.853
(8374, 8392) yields 0.06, 0.854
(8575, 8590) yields 0.06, 0.822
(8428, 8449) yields 0.03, 0.865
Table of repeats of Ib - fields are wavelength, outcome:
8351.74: 0.8815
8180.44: 0.9633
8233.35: 0.8974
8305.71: 0.8384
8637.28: 0.8584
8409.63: 0.8627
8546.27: 0.8525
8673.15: 0.8809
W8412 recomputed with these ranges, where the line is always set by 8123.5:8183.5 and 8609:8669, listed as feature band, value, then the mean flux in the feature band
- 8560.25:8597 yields 0.07 mag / 0.825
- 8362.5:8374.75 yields 0.07 mag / 0.852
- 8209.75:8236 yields 0.05 mag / 0.891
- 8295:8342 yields 0.08 mag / 0.858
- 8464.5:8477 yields 0.04 mag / 0.866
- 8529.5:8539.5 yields 0.05 mag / 0.849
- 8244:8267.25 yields 0.05 mag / 0.887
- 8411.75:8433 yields 0.06 mag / 0.857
